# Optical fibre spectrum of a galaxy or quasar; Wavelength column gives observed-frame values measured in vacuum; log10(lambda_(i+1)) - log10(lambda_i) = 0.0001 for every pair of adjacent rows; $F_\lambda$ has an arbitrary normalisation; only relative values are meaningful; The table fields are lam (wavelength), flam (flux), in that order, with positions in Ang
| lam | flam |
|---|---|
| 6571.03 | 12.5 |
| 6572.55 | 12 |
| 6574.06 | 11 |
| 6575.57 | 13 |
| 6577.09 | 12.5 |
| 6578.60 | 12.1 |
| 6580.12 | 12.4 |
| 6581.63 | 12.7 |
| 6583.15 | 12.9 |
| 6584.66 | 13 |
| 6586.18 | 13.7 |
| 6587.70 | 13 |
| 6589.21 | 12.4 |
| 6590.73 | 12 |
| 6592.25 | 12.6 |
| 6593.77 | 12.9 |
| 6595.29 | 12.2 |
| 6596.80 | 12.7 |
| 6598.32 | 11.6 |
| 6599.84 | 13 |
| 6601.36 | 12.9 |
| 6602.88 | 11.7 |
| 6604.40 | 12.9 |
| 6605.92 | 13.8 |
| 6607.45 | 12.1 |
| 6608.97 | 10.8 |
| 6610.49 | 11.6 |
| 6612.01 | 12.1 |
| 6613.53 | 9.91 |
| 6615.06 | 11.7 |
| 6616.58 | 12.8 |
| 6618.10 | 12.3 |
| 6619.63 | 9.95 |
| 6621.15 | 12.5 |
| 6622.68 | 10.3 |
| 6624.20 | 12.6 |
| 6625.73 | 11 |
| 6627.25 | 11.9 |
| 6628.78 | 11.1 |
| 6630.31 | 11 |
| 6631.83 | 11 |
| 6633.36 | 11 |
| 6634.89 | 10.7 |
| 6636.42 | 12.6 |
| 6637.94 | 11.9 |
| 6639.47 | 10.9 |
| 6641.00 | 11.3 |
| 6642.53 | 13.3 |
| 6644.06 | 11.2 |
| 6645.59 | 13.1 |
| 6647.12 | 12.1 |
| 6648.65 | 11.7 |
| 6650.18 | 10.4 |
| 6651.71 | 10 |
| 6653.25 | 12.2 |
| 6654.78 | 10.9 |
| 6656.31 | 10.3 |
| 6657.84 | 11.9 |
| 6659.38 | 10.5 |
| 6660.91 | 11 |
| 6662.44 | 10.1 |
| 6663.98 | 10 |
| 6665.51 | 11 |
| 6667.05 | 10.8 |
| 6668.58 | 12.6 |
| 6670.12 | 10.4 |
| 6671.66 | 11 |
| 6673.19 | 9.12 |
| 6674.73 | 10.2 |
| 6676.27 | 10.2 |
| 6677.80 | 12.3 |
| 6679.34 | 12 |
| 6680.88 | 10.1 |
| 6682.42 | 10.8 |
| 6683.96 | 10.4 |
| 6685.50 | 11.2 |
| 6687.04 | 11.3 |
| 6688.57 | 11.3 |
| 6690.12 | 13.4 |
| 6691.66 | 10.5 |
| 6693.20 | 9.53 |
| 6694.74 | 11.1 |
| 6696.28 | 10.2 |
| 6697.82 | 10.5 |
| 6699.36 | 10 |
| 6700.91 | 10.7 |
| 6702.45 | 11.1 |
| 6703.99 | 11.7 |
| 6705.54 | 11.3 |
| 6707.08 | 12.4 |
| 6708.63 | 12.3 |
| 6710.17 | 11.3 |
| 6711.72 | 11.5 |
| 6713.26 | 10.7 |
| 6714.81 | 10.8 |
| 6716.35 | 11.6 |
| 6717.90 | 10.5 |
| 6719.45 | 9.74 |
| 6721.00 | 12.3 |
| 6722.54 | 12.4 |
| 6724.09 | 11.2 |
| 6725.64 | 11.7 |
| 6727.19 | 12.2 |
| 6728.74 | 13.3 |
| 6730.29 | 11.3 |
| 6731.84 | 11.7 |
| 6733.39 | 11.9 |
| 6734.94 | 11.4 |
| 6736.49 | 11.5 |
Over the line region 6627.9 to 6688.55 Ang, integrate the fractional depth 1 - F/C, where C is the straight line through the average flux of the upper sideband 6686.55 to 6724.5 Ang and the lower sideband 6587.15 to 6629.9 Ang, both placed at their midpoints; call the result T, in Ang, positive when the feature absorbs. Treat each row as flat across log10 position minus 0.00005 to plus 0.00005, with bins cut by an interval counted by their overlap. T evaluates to 2.4 Ang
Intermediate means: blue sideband 12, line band 11.1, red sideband 11.2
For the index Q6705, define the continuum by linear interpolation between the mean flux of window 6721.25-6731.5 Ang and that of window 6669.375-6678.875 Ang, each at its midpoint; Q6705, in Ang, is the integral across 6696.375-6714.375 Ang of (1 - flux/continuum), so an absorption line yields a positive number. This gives 0.4 Ang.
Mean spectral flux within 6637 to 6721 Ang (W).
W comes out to 11.1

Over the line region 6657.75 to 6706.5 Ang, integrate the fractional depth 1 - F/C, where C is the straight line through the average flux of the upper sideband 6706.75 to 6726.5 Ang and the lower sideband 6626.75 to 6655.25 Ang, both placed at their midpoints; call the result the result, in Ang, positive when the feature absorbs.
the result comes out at 2.4 Ang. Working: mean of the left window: 11.5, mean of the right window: 11.4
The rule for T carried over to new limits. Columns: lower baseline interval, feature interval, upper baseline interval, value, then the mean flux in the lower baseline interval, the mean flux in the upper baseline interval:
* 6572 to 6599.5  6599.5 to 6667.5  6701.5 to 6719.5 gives 3.1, 12.5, 11.3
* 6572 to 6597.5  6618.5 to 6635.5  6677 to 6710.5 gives 1.1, 12.5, 11.2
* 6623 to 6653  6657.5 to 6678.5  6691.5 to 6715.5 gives 0.9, 11.5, 11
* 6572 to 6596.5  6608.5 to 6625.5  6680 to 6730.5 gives 0.9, 12.5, 11.2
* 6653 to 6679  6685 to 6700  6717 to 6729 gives 0.4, 10.8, 11.6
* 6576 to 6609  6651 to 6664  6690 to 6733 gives 1.2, 12.6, 11.3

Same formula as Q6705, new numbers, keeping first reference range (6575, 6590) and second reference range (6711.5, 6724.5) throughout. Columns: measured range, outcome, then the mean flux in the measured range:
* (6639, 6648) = 0.03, 12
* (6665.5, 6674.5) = 0.75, 10.8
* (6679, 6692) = 0.38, 11.2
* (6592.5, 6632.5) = 1.77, 11.9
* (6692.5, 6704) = 0.88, 10.5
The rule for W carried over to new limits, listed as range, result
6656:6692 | 10.9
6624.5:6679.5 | 11.2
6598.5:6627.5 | 11.9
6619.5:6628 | 11.5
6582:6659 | 11.9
